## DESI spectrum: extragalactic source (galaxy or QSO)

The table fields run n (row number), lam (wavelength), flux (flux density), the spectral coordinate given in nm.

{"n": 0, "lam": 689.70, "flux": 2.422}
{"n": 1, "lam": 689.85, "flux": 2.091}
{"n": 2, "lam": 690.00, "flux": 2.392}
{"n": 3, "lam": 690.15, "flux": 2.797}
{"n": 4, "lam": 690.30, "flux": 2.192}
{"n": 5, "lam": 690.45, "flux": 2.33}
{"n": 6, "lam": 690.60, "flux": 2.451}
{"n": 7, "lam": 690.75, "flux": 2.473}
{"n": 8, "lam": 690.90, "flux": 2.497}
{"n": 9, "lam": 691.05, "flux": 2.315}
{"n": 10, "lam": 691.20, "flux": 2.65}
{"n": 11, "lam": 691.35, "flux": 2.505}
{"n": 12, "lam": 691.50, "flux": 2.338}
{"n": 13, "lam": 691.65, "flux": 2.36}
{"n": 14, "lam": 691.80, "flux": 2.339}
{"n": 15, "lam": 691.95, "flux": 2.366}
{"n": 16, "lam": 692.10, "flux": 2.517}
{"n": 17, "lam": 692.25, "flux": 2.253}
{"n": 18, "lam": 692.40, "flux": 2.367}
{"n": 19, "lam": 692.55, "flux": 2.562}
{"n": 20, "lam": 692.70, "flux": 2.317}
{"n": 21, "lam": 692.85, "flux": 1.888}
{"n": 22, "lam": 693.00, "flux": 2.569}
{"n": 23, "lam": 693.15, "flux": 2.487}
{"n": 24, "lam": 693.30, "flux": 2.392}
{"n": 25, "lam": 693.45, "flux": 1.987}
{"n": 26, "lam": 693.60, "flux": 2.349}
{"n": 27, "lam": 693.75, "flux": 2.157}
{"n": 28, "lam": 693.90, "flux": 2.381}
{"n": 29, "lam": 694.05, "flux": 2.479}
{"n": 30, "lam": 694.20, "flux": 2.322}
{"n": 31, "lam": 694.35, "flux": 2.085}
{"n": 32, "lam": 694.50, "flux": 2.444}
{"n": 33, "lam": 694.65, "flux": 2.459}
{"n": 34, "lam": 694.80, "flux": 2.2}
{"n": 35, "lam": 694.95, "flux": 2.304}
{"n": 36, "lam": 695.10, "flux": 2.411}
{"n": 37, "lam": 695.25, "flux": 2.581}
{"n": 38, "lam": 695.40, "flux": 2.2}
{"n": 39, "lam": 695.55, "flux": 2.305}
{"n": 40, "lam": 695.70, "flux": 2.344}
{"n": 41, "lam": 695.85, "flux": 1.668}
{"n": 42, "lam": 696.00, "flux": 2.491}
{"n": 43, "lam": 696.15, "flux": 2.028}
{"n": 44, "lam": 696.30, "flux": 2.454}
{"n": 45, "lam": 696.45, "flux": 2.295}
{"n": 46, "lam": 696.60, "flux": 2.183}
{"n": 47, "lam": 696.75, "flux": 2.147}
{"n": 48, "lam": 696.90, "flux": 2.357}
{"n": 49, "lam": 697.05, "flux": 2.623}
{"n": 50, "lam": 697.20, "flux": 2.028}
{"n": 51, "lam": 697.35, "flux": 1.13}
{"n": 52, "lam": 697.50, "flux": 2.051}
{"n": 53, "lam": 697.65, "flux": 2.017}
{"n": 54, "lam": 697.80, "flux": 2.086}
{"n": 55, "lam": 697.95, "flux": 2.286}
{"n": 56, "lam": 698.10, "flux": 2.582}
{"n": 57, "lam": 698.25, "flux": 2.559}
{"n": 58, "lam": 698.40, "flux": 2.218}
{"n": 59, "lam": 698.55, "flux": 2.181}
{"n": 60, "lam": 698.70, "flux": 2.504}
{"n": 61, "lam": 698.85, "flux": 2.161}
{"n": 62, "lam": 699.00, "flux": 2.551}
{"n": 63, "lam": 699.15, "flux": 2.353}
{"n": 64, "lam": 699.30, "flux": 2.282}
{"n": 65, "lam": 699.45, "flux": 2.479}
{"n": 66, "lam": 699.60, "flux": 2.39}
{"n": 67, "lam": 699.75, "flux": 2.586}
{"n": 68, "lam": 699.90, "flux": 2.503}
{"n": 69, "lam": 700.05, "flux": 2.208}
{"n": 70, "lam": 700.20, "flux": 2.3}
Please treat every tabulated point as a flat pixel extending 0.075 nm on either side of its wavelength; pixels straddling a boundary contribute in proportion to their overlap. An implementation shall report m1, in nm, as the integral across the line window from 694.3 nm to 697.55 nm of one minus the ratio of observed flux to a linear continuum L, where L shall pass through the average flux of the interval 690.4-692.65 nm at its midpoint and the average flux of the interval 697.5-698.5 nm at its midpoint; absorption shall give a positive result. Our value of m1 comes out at 0.140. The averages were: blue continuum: 2.42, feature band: 2.22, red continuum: 2.27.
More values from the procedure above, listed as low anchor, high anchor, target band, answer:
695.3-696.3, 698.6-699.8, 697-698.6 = 0.12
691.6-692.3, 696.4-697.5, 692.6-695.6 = -0.09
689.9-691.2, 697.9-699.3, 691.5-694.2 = 0.09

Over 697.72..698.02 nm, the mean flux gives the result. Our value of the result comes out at 2.18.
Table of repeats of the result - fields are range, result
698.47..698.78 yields 2.34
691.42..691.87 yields 2.35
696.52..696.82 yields 2.17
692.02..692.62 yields 2.42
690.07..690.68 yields 2.44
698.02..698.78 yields 2.41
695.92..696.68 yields 2.29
